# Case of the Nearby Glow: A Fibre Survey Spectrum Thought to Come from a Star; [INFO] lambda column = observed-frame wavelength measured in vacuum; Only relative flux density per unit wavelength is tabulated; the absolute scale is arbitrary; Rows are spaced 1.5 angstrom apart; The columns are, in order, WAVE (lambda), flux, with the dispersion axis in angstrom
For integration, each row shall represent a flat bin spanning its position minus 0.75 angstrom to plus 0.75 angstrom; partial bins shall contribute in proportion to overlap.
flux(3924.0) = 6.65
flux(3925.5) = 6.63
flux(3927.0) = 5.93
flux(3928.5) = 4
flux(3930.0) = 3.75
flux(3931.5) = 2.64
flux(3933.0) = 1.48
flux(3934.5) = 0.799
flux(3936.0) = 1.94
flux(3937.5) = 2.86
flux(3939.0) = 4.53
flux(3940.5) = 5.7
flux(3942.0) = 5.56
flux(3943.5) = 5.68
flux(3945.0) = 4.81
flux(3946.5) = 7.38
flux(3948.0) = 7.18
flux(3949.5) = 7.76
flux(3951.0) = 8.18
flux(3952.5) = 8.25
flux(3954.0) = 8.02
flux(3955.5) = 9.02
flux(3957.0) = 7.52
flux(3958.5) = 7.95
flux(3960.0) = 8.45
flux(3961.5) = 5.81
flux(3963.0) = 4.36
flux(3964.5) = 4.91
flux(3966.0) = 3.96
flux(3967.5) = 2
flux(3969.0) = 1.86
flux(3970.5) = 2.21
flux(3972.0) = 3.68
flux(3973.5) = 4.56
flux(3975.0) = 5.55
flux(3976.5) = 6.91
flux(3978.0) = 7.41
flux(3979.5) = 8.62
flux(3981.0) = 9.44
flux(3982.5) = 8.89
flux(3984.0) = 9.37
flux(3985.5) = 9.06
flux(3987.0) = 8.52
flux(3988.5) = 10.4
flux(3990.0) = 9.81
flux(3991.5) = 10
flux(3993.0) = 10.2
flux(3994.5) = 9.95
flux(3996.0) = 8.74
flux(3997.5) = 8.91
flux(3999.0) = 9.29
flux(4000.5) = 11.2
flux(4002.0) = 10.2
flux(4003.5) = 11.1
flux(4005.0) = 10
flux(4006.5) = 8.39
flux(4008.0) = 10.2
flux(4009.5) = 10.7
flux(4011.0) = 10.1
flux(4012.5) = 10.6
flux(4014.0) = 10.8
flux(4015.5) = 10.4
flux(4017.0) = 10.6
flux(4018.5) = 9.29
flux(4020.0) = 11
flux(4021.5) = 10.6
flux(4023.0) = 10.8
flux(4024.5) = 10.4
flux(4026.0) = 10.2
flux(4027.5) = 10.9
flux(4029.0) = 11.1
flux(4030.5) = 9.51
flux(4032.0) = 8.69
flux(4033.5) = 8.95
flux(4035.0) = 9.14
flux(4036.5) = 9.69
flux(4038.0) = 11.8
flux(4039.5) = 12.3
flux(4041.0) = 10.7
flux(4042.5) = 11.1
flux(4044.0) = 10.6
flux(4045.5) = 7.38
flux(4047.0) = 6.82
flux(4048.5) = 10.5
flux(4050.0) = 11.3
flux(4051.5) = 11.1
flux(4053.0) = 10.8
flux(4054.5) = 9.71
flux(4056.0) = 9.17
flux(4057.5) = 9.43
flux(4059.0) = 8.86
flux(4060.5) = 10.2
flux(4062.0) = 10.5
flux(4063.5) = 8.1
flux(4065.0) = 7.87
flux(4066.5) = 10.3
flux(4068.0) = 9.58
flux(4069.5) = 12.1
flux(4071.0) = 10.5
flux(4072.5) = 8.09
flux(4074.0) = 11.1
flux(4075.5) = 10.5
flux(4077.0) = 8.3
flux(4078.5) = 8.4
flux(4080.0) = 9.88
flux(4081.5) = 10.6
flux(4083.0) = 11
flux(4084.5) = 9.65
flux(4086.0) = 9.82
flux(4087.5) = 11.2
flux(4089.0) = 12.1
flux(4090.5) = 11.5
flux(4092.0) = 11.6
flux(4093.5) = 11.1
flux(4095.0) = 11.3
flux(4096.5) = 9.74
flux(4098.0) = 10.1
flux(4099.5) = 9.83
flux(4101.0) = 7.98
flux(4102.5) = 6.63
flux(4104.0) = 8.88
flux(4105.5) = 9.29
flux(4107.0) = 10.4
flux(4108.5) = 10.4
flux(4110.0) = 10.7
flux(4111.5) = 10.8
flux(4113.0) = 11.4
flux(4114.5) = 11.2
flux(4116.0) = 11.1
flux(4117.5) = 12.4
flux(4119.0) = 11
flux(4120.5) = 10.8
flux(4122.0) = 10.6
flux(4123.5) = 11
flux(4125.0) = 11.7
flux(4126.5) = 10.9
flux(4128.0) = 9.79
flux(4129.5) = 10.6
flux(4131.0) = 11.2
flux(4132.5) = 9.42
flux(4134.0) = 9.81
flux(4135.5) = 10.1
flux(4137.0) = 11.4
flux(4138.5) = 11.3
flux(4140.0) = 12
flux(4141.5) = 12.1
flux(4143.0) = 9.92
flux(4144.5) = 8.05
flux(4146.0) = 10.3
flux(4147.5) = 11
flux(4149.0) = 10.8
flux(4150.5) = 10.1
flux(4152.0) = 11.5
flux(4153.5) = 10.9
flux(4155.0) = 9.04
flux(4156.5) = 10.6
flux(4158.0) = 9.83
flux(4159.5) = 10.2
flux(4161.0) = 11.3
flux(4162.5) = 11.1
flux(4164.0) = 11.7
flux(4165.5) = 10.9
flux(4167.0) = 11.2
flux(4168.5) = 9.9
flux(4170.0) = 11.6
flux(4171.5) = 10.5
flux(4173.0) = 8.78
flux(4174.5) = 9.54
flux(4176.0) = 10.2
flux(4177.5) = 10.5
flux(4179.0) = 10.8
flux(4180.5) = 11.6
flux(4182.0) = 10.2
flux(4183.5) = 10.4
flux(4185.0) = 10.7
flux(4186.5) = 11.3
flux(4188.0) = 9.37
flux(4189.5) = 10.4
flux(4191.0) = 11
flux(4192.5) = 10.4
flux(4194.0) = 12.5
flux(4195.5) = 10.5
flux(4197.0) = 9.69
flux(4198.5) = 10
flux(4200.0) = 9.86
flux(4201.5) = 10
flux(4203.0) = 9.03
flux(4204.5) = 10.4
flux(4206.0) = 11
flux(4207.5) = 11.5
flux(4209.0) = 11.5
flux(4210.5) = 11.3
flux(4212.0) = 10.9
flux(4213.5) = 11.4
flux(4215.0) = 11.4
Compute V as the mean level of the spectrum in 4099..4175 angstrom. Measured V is 10.5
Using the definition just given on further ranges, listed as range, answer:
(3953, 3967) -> 6.61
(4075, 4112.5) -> 10.1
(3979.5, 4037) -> 9.91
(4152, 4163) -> 10.5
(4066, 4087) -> 10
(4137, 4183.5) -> 10.6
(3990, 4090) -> 10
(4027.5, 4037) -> 9.62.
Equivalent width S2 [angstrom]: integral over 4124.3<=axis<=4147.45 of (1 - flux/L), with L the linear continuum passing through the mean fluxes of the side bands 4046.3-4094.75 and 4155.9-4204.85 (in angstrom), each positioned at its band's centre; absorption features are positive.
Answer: -0.6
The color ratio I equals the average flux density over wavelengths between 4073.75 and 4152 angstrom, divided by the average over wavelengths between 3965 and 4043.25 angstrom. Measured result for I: 1.16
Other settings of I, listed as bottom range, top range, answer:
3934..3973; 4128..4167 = 1.95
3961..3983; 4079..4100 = 2.01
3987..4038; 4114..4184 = 1.06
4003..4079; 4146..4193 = 1.05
